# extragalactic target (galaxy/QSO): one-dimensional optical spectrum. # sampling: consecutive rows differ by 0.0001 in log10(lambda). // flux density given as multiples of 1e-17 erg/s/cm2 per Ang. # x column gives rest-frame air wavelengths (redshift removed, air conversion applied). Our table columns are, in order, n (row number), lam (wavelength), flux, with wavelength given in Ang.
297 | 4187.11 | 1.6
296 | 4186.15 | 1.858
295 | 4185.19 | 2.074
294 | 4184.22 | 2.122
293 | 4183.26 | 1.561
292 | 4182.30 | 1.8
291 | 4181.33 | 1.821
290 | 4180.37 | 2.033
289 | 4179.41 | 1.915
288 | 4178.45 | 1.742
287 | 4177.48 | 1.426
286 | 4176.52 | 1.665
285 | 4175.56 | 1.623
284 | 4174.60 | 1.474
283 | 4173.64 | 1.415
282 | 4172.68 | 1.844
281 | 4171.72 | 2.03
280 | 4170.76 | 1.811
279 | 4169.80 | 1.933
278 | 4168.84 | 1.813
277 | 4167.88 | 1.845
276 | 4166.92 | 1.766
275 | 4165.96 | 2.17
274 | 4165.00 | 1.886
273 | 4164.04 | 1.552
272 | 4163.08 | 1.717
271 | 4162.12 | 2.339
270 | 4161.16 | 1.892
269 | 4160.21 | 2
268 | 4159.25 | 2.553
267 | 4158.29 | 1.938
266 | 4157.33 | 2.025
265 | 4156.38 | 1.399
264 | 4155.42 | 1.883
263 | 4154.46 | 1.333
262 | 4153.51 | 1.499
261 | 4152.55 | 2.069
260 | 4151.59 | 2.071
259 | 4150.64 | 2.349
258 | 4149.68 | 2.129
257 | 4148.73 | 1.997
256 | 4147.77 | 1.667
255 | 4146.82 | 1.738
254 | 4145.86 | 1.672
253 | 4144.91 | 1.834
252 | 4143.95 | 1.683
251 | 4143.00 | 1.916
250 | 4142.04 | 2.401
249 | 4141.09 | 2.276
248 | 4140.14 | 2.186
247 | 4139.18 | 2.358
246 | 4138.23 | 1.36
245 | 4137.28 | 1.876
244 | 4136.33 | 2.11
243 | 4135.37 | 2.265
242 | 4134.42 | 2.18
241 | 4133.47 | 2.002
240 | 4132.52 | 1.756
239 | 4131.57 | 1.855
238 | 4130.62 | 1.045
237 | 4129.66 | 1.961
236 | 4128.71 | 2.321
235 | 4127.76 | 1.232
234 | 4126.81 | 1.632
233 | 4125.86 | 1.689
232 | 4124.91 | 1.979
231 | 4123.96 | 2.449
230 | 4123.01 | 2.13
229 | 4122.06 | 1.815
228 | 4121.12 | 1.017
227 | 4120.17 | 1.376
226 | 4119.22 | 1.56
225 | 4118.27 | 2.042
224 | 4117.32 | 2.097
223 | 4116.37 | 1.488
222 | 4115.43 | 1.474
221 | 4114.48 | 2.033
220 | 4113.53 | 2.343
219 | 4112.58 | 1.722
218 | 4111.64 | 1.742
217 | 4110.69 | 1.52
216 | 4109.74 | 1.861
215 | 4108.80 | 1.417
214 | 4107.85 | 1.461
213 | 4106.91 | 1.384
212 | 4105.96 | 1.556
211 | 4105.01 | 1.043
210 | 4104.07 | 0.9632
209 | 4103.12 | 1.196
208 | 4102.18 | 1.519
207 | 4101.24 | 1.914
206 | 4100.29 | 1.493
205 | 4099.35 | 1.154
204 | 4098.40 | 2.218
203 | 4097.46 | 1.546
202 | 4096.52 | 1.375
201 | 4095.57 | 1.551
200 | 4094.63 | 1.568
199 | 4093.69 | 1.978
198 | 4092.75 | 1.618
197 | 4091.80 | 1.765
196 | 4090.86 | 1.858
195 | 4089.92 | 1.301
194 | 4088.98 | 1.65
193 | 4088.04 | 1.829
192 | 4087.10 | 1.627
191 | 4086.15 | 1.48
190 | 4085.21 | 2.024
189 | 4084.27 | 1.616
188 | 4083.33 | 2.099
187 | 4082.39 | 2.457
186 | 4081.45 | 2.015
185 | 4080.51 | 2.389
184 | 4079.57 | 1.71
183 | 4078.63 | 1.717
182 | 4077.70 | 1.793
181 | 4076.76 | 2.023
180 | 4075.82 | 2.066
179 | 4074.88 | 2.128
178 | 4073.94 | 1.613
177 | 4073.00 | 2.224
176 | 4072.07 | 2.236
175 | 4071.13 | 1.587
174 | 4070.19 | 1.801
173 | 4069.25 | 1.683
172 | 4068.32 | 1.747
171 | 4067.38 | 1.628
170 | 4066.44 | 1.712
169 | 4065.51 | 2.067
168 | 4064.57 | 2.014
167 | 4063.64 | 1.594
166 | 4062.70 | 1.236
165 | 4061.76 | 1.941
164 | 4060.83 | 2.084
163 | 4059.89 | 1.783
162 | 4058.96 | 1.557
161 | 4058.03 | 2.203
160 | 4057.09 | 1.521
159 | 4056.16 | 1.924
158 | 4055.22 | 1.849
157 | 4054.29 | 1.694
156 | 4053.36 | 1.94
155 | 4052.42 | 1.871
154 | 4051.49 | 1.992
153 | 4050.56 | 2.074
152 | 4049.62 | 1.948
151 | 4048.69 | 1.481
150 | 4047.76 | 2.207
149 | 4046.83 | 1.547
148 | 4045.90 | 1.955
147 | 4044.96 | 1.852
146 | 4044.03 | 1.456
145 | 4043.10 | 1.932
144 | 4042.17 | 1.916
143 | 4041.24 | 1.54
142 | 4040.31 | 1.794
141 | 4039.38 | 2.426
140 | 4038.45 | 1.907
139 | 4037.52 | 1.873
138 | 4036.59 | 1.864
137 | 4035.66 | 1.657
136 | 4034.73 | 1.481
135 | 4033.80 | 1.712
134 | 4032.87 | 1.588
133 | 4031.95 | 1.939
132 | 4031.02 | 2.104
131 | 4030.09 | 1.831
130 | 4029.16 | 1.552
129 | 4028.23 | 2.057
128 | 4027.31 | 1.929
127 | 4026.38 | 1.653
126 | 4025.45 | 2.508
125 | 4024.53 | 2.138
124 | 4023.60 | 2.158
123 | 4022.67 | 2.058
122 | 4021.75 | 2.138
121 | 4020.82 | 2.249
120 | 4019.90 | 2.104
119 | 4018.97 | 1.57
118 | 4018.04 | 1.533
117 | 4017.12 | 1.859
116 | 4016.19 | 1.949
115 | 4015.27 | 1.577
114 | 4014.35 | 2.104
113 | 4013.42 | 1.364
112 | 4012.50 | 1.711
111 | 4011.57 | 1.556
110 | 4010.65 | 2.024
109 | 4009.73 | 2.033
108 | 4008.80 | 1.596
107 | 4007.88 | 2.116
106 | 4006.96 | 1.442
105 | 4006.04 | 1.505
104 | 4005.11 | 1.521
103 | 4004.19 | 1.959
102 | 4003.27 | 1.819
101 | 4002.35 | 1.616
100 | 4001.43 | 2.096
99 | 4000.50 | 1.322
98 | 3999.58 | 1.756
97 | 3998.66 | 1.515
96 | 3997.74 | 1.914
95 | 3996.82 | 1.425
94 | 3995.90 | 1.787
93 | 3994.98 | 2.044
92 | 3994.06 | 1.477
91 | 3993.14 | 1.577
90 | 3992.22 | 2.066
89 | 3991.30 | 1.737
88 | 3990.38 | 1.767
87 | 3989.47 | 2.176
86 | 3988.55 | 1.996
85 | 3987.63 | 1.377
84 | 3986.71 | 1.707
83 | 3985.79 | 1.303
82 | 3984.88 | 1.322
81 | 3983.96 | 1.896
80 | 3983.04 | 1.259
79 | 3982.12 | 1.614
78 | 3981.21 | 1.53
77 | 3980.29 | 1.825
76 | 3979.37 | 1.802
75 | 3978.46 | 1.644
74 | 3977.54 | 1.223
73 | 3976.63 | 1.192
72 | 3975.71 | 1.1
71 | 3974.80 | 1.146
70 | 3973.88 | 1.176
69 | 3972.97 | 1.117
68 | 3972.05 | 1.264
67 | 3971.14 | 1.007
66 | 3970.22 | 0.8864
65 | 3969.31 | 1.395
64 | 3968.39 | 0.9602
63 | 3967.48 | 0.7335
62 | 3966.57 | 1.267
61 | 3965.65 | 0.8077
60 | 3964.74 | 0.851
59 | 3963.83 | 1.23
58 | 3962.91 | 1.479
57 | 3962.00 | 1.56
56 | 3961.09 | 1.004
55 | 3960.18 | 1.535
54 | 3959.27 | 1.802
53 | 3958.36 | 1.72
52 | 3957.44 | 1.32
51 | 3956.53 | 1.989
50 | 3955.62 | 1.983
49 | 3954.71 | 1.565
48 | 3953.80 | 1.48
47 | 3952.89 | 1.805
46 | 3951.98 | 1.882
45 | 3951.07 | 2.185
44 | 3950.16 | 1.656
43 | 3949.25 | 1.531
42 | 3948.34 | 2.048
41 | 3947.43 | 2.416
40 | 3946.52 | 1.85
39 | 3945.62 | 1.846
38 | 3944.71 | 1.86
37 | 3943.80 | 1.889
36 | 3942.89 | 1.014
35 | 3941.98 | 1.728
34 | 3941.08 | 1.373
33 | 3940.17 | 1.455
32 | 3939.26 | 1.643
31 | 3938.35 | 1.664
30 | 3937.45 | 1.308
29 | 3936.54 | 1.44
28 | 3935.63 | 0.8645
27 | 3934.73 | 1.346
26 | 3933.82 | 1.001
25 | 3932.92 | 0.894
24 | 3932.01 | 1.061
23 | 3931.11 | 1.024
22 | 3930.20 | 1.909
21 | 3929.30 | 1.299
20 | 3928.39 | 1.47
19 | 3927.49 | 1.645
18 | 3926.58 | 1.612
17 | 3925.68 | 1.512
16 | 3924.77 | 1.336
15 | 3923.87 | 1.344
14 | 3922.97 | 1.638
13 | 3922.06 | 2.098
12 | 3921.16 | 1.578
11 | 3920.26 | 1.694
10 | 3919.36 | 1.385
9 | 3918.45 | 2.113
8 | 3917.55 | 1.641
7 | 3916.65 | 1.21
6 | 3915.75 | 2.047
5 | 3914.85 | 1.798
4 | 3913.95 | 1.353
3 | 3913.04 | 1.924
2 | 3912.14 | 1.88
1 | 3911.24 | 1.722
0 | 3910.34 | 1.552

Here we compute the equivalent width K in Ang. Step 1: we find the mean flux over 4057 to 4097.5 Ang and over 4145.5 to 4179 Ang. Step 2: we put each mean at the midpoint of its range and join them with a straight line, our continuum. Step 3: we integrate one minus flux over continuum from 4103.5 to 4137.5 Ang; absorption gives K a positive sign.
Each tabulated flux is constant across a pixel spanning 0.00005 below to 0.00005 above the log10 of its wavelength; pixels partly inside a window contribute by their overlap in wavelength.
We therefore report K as 1.7 Ang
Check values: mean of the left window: 1.81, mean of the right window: 1.84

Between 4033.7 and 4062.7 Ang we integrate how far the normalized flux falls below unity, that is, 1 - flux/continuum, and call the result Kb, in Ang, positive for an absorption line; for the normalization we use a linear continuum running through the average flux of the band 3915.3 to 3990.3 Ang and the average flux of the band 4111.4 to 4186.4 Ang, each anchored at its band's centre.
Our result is -2.8 Ang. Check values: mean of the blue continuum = 1.5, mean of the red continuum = 1.86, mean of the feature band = 1.83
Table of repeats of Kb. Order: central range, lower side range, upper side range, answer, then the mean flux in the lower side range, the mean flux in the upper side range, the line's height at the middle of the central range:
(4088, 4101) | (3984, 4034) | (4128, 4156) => 1.7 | 1.8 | 1.92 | 1.87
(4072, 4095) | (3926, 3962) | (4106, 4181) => -1.5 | 1.57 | 1.83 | 1.75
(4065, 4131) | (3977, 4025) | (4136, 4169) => 4.4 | 1.75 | 1.92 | 1.86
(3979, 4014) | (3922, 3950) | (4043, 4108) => -1.7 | 1.51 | 1.76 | 1.62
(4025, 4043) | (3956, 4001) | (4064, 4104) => -2.6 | 1.46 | 1.78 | 1.63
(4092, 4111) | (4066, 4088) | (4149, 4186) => 3.6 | 1.88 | 1.86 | 1.88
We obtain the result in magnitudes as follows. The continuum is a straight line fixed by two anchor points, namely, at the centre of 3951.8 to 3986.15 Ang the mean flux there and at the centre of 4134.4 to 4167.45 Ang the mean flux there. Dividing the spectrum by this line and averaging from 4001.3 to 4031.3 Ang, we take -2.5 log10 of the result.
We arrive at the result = -0.21 mag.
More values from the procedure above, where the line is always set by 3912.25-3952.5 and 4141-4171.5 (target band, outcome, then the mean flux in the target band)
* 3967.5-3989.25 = 0.20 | 1.38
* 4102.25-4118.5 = 0.15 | 1.6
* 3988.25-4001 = -0.05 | 1.75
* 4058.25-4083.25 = -0.06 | 1.88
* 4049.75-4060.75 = -0.06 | 1.87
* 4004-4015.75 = -0.02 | 1.73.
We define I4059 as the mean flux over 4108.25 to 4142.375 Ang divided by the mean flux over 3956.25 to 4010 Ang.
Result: 1.2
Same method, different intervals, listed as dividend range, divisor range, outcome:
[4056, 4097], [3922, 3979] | 1.26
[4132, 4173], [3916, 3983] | 1.31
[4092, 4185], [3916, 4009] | 1.16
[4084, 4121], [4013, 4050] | 0.87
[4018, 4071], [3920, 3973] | 1.26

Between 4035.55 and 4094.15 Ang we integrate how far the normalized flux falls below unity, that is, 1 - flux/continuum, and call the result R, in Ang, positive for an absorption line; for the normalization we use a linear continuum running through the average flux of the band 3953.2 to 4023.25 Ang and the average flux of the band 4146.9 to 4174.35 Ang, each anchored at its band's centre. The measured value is -4.3 Ang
